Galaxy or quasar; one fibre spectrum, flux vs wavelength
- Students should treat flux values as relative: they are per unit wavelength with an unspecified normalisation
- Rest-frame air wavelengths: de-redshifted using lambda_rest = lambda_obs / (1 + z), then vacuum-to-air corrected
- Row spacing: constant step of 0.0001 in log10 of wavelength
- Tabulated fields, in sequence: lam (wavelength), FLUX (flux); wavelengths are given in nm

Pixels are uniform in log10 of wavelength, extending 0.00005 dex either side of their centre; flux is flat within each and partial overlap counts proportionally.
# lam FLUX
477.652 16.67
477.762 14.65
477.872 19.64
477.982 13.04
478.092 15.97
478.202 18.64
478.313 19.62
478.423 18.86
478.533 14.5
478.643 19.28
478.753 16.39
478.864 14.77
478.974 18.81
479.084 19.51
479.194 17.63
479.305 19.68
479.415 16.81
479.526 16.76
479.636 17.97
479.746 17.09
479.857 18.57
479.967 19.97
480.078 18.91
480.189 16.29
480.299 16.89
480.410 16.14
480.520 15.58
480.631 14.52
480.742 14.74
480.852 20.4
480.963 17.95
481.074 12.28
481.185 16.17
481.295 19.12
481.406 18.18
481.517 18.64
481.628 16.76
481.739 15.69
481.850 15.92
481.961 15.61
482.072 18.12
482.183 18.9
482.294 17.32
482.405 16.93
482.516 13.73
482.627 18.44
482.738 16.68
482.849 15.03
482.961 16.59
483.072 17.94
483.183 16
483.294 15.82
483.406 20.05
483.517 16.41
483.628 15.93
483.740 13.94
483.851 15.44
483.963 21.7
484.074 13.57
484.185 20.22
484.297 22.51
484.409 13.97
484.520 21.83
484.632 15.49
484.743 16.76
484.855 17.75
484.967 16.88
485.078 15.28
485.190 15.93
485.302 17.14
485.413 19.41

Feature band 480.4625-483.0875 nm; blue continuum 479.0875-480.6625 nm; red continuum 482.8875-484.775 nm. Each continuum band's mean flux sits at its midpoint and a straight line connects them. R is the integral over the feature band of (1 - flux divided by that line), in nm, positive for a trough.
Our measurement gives 0.10 nm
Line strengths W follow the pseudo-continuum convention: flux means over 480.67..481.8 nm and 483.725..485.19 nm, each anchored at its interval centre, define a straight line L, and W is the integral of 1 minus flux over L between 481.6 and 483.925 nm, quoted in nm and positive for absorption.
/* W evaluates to 0.08 nm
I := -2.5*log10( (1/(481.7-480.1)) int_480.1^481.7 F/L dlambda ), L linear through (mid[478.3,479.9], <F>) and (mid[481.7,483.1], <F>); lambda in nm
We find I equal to 0.03 mag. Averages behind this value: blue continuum 17.7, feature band 16.7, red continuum 16.7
